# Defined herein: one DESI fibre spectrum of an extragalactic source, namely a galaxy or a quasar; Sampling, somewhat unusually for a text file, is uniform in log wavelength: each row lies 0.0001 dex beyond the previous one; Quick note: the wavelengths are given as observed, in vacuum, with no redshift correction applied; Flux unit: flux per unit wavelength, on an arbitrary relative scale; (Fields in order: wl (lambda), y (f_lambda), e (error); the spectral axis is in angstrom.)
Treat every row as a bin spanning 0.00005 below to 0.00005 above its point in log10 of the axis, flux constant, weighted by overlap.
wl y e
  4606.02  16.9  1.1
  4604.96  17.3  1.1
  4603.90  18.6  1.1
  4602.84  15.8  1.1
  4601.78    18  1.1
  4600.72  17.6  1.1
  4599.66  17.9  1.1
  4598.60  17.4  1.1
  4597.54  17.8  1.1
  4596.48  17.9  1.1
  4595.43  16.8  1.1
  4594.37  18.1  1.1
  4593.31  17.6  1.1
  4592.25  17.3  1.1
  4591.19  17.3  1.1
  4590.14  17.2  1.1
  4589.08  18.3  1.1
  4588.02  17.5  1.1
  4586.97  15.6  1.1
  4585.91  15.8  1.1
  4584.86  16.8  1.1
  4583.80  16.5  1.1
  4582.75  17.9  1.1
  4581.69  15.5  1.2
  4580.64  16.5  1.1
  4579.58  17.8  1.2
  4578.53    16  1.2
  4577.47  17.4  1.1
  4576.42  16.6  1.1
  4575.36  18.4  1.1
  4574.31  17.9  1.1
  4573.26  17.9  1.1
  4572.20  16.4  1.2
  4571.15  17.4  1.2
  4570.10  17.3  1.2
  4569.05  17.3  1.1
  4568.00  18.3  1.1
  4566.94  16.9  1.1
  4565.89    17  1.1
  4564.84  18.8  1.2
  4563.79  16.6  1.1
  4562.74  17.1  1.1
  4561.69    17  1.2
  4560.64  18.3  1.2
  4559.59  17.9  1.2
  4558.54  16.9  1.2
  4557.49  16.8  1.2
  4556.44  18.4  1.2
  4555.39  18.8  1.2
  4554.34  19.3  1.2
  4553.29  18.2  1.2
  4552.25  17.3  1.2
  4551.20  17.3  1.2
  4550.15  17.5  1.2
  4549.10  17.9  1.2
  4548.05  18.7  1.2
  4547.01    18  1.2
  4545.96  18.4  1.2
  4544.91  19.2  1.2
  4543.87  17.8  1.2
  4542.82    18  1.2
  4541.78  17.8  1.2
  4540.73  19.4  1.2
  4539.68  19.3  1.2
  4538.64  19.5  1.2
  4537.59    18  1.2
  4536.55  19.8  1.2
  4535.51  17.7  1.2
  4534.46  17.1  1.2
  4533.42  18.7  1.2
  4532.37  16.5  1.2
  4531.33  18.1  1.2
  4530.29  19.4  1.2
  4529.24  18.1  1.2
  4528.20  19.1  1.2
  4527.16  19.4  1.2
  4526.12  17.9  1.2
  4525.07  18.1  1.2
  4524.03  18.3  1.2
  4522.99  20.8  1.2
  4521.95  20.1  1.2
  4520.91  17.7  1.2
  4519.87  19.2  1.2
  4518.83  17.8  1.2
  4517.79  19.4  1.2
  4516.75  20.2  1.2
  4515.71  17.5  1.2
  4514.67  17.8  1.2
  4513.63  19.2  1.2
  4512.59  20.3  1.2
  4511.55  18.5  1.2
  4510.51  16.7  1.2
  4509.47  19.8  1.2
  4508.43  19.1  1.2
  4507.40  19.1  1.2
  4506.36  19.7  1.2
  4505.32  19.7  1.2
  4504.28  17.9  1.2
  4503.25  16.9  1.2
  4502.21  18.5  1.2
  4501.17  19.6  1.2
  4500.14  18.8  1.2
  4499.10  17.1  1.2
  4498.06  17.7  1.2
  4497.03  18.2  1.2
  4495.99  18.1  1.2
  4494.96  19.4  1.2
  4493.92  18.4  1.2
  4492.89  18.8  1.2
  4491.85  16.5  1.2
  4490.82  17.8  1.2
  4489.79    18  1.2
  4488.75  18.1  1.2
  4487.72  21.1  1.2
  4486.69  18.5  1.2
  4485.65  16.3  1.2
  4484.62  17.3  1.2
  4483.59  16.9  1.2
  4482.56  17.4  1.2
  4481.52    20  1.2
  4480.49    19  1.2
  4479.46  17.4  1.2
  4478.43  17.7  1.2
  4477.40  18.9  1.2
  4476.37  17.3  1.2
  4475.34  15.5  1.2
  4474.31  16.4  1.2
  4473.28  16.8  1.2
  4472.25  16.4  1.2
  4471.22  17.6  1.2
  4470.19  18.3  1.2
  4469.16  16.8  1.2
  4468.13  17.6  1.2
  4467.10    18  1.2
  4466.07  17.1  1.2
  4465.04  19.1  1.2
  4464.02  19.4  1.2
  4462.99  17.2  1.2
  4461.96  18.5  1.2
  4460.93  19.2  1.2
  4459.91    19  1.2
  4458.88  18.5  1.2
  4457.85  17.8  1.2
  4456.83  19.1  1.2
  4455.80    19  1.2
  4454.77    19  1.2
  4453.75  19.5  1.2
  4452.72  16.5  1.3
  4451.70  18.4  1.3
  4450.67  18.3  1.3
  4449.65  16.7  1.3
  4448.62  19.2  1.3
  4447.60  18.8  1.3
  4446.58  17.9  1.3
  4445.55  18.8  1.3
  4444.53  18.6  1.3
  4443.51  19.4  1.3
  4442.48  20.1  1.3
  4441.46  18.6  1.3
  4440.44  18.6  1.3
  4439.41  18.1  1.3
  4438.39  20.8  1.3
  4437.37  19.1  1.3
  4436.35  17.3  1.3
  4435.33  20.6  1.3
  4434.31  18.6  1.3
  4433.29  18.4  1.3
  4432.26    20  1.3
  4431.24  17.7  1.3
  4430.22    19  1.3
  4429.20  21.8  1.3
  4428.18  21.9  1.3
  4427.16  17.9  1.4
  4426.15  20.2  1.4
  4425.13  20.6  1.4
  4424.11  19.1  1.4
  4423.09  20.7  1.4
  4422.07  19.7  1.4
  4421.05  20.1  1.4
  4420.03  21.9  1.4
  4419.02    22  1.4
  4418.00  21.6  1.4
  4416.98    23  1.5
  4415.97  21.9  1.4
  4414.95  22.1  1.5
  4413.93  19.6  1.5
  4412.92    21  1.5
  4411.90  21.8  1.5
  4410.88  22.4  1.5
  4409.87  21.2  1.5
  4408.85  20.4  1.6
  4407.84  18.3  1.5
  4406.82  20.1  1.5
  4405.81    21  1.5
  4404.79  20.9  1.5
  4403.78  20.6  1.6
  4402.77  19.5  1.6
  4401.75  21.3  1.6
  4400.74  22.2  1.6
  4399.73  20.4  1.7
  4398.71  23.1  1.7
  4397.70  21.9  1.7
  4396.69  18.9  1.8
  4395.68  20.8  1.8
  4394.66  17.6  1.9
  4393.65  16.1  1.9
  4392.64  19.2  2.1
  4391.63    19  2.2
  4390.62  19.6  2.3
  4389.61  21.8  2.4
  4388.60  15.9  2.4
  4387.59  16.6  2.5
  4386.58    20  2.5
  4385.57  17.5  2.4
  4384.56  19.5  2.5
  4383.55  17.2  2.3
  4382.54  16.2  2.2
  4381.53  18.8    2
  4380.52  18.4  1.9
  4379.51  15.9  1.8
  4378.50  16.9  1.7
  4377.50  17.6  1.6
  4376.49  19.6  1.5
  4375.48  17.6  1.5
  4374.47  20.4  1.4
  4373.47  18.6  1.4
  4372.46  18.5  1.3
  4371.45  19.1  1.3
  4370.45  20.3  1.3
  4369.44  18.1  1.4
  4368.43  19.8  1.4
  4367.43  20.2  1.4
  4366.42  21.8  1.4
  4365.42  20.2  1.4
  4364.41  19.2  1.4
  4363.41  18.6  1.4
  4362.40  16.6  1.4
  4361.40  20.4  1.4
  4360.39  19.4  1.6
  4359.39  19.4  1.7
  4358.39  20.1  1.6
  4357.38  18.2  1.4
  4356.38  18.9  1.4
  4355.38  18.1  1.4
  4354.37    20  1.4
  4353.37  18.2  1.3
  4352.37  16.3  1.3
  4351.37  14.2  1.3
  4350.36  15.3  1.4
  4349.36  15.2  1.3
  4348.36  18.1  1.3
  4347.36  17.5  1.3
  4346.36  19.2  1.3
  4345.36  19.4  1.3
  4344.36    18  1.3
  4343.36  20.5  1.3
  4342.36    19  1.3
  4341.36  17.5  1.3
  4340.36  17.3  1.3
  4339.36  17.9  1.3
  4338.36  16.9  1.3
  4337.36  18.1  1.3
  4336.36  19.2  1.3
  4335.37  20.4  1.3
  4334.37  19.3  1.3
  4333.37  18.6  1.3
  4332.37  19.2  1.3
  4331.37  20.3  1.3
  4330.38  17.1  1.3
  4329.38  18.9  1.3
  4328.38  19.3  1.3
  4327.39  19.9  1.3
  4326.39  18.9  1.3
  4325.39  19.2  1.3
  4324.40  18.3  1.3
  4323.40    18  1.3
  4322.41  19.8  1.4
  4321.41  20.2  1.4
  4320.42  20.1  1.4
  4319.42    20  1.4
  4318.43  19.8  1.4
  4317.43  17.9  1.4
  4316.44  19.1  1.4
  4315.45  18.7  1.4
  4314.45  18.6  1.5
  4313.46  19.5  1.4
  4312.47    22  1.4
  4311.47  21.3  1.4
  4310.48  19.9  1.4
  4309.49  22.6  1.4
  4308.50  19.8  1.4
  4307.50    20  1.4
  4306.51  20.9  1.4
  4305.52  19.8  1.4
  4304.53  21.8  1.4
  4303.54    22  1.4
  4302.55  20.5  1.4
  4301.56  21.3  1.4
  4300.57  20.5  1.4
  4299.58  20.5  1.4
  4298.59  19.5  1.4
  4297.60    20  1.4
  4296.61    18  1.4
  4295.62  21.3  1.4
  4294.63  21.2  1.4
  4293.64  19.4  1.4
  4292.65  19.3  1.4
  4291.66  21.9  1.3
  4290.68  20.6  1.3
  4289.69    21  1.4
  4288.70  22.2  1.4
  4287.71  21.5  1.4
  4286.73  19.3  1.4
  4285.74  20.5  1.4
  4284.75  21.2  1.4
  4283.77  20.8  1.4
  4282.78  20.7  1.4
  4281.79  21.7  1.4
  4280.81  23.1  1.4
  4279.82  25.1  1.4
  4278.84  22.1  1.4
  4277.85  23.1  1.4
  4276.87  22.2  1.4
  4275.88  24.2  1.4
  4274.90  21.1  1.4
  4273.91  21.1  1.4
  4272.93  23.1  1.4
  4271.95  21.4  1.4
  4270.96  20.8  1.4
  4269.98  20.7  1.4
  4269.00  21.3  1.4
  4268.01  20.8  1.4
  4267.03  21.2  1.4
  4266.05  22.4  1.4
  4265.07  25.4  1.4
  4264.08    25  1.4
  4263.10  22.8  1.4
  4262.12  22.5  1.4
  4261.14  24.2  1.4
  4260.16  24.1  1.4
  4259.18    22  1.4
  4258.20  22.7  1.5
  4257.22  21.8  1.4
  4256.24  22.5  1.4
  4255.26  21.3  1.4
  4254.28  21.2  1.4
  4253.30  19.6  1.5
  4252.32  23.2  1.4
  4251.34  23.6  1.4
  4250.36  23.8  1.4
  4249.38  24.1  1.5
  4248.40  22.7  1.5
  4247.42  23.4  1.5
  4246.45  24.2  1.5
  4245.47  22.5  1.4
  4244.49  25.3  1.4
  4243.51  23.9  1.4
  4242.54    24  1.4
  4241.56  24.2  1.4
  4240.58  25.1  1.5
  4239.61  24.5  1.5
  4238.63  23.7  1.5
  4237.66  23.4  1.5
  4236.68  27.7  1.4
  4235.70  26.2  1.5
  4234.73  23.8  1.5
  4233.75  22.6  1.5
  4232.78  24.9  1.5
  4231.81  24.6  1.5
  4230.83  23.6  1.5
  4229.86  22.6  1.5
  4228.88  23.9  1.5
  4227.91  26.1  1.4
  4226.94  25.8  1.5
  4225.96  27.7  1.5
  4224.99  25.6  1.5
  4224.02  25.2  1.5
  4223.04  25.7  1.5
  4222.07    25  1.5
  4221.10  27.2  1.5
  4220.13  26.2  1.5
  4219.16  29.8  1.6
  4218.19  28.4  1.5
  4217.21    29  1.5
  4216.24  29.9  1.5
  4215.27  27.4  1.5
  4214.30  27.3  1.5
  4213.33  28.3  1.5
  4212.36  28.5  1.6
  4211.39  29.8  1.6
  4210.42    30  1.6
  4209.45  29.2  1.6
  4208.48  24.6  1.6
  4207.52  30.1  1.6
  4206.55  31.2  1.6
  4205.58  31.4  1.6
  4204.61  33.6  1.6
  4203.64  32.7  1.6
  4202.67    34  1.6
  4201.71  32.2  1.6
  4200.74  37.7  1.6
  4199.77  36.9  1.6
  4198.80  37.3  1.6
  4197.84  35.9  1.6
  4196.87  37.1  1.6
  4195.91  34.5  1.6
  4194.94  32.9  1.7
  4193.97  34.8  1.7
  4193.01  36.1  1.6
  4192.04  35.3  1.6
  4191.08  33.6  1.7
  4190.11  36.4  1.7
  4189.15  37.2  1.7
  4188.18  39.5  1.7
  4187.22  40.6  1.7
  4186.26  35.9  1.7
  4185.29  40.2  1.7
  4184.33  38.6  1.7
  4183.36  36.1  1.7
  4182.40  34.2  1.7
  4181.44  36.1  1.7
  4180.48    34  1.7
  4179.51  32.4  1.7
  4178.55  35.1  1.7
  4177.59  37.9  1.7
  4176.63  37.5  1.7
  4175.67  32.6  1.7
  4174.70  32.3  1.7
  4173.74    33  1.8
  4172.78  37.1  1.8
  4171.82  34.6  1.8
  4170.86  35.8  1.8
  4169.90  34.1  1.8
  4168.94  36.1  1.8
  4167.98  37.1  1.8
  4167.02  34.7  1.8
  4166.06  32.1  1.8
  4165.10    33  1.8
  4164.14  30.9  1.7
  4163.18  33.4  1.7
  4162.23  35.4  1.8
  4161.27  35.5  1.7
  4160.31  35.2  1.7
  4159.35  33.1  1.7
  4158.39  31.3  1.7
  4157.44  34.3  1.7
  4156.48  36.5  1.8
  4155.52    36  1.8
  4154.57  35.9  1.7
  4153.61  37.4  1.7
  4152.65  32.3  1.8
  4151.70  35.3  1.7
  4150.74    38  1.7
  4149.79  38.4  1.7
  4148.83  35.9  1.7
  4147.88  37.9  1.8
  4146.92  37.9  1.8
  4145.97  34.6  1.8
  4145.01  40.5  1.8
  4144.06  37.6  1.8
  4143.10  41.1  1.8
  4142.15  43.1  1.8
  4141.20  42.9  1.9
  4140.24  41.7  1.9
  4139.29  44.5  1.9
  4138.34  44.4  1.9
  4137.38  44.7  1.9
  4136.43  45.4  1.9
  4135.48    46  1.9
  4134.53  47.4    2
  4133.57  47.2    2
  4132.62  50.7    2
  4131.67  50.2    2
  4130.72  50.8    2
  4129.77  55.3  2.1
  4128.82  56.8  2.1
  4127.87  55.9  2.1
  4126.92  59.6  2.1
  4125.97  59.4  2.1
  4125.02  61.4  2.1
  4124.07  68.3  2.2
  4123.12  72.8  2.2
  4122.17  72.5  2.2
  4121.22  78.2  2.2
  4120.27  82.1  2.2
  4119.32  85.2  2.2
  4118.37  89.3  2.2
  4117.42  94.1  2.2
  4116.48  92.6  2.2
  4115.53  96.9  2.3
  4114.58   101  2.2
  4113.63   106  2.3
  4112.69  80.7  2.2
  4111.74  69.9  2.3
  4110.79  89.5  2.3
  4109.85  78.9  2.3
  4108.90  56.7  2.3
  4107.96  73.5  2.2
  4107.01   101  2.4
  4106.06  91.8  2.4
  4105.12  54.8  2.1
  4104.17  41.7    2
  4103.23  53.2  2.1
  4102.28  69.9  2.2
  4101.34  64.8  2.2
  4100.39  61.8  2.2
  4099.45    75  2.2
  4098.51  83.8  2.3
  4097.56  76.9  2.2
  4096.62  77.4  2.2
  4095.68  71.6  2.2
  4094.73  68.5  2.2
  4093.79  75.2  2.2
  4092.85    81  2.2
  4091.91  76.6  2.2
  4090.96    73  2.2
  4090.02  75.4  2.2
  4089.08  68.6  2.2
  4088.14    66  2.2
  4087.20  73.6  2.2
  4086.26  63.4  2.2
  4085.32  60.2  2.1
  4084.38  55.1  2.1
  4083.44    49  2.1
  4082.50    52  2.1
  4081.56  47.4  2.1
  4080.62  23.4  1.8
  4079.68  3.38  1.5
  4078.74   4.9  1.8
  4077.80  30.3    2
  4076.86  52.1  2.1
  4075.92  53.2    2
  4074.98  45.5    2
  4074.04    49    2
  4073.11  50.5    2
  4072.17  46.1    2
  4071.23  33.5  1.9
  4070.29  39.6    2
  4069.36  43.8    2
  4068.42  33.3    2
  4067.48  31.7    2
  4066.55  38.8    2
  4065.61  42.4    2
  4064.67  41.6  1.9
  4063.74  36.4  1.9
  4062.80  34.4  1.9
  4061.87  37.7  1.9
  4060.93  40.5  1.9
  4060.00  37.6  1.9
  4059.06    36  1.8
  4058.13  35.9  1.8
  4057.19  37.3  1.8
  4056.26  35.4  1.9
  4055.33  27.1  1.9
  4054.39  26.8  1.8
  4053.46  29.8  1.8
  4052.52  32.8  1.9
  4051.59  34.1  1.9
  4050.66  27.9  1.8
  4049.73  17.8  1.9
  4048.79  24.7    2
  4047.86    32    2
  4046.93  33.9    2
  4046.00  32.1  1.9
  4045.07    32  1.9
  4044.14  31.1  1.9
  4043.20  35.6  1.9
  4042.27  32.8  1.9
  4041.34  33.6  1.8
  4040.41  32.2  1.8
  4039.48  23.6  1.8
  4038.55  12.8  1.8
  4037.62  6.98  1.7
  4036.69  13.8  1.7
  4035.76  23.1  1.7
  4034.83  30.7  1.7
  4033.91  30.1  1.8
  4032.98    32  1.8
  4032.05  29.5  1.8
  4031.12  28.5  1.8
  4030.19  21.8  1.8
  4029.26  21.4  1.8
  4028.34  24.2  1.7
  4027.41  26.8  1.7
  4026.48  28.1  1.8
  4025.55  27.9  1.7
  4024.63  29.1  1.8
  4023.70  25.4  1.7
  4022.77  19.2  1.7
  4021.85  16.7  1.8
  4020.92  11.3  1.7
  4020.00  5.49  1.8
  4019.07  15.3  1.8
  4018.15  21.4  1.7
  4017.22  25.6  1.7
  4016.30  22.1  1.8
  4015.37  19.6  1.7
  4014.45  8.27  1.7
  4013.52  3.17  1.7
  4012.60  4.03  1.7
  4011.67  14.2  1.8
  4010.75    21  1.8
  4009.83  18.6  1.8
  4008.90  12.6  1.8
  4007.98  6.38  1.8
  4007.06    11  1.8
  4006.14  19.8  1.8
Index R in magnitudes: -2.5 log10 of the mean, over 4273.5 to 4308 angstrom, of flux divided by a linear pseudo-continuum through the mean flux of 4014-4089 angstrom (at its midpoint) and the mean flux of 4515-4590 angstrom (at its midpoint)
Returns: 0.21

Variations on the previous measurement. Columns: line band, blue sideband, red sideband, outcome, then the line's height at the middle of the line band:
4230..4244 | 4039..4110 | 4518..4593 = 0.47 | 37.8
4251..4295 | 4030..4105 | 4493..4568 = 0.41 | 32.1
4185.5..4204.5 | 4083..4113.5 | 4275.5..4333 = 0.30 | 47.3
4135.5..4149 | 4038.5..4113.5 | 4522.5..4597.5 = 0.10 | 45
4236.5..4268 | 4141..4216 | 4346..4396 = 0.22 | 28.5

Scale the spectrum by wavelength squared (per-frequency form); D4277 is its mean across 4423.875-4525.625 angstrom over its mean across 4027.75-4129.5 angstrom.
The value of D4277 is 0.43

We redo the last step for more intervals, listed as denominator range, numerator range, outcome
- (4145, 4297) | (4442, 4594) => 0.73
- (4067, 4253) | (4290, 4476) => 0.49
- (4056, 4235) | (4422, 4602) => 0.48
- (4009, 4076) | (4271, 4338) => 0.81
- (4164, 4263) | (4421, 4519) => 0.71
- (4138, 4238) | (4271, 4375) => 0.64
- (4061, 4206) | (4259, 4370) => 0.45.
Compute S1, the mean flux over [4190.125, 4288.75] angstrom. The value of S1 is 25.9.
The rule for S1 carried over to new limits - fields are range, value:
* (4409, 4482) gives 19.1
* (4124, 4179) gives 40.5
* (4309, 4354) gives 18.8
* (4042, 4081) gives 34.4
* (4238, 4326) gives 21.6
